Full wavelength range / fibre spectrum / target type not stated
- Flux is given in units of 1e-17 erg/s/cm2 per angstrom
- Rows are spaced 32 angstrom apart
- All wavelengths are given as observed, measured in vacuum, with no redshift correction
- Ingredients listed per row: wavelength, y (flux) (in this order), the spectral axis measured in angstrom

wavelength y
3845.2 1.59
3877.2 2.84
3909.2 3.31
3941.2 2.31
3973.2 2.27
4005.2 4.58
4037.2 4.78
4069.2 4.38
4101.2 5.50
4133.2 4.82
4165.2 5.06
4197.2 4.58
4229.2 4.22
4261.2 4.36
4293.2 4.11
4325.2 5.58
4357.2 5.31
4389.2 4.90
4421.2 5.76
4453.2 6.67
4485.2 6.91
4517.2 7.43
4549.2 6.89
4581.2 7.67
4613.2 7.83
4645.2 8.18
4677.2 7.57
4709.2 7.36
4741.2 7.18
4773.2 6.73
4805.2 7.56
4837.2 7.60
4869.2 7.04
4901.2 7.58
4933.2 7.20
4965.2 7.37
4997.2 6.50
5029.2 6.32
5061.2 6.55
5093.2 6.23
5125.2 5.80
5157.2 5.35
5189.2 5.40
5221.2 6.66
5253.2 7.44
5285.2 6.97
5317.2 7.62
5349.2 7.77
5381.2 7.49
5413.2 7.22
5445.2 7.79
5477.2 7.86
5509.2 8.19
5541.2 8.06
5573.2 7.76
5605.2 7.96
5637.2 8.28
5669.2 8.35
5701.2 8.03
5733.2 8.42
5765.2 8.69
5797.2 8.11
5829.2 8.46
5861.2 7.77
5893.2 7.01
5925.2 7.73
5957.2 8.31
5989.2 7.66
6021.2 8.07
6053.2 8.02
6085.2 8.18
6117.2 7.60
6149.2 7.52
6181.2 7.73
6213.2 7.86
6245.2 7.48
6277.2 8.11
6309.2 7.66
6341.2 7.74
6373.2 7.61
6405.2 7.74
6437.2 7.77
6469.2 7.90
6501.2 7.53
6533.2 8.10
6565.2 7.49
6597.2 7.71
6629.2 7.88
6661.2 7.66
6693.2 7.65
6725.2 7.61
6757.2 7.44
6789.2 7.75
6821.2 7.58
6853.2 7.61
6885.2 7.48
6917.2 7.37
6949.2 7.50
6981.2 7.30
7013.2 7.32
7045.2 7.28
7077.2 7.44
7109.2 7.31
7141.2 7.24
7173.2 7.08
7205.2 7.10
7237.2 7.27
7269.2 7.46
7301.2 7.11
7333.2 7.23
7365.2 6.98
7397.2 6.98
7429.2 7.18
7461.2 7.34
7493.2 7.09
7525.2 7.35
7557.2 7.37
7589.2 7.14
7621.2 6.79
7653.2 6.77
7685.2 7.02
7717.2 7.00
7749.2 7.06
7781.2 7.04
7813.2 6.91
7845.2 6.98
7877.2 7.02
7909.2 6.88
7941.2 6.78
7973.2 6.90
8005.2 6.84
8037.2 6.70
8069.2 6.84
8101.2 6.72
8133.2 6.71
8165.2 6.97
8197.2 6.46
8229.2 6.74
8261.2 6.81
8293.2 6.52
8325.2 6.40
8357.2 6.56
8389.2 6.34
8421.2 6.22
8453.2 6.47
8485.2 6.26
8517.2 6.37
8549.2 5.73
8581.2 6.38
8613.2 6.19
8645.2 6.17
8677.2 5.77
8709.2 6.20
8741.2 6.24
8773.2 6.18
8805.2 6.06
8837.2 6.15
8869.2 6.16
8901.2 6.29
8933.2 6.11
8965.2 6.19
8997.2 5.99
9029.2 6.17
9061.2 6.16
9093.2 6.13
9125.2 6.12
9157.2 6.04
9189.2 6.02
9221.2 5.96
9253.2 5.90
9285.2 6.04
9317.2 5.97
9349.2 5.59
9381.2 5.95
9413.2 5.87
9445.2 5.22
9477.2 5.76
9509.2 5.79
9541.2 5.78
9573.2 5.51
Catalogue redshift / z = 0.000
